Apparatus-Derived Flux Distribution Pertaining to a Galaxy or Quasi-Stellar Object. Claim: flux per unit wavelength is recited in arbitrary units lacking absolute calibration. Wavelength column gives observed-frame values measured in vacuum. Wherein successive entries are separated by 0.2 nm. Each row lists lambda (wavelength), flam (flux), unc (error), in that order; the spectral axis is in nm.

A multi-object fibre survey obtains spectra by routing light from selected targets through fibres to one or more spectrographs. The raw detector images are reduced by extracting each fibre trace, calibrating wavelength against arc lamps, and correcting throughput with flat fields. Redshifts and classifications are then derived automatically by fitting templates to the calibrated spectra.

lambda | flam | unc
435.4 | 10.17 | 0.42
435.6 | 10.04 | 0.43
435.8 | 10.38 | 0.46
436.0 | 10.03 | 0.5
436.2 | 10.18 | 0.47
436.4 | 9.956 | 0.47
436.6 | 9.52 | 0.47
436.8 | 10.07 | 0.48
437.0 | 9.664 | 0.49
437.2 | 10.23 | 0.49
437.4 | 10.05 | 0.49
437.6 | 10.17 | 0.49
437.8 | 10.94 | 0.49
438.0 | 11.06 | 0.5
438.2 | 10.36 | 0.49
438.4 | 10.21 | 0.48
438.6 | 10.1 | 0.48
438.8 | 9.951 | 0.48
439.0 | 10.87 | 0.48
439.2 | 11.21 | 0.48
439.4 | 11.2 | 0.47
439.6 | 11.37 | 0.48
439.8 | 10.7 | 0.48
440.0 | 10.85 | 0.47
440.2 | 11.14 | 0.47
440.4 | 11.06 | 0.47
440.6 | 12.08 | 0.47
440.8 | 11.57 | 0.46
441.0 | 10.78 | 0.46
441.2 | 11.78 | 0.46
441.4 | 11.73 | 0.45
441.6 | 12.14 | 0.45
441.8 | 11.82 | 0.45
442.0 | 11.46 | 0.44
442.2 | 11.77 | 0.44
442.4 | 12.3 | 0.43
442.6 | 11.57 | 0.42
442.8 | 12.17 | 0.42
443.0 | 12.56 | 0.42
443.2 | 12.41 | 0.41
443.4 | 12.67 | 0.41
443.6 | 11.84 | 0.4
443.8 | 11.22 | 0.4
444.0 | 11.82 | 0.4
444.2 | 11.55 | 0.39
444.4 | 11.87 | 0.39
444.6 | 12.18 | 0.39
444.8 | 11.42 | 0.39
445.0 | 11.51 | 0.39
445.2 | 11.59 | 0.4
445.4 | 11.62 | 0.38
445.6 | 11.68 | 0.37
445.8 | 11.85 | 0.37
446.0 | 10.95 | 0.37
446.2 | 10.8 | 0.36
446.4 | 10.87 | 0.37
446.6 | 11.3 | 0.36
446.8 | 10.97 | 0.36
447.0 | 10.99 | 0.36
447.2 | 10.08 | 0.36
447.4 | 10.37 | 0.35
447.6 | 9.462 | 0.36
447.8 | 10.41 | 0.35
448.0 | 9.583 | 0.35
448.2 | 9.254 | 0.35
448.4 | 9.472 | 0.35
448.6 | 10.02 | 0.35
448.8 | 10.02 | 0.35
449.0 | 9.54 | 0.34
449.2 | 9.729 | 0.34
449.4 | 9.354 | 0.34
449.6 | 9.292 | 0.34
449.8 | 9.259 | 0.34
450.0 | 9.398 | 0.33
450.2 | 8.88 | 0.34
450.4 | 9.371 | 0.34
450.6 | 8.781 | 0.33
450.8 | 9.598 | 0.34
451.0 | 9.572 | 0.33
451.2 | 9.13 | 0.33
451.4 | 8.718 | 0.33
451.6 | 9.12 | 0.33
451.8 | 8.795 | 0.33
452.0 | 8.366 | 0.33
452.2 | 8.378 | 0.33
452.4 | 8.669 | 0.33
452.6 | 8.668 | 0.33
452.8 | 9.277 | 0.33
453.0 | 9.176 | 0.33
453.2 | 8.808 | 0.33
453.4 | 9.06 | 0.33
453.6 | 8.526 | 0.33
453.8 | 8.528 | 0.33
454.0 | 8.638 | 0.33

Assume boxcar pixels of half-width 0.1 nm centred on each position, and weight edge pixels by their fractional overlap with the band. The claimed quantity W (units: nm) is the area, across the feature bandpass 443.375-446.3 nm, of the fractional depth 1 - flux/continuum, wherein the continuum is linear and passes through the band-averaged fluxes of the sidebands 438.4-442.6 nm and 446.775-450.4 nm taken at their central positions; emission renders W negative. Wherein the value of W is -0.32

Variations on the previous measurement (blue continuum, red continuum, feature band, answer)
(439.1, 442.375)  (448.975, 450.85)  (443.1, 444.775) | -0.19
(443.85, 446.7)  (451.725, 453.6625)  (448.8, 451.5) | 0.11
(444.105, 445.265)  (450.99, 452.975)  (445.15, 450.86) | 0.14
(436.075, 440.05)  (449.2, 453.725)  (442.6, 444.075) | -0.33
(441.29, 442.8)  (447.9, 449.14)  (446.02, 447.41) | -0.07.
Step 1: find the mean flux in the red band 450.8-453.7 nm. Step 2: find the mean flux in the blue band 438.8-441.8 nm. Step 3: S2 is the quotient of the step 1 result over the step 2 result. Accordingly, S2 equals 0.79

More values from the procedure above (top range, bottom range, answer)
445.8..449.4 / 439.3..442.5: 0.89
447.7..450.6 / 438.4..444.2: 0.83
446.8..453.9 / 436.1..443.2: 0.85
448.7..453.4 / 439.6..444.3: 0.78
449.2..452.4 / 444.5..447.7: 0.82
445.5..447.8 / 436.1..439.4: 1.05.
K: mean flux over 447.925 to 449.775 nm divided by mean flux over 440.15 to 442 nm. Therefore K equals 0.8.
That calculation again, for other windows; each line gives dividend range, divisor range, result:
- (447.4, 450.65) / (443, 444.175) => 0.79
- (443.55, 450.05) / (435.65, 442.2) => 0.99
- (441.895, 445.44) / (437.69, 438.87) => 1.14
